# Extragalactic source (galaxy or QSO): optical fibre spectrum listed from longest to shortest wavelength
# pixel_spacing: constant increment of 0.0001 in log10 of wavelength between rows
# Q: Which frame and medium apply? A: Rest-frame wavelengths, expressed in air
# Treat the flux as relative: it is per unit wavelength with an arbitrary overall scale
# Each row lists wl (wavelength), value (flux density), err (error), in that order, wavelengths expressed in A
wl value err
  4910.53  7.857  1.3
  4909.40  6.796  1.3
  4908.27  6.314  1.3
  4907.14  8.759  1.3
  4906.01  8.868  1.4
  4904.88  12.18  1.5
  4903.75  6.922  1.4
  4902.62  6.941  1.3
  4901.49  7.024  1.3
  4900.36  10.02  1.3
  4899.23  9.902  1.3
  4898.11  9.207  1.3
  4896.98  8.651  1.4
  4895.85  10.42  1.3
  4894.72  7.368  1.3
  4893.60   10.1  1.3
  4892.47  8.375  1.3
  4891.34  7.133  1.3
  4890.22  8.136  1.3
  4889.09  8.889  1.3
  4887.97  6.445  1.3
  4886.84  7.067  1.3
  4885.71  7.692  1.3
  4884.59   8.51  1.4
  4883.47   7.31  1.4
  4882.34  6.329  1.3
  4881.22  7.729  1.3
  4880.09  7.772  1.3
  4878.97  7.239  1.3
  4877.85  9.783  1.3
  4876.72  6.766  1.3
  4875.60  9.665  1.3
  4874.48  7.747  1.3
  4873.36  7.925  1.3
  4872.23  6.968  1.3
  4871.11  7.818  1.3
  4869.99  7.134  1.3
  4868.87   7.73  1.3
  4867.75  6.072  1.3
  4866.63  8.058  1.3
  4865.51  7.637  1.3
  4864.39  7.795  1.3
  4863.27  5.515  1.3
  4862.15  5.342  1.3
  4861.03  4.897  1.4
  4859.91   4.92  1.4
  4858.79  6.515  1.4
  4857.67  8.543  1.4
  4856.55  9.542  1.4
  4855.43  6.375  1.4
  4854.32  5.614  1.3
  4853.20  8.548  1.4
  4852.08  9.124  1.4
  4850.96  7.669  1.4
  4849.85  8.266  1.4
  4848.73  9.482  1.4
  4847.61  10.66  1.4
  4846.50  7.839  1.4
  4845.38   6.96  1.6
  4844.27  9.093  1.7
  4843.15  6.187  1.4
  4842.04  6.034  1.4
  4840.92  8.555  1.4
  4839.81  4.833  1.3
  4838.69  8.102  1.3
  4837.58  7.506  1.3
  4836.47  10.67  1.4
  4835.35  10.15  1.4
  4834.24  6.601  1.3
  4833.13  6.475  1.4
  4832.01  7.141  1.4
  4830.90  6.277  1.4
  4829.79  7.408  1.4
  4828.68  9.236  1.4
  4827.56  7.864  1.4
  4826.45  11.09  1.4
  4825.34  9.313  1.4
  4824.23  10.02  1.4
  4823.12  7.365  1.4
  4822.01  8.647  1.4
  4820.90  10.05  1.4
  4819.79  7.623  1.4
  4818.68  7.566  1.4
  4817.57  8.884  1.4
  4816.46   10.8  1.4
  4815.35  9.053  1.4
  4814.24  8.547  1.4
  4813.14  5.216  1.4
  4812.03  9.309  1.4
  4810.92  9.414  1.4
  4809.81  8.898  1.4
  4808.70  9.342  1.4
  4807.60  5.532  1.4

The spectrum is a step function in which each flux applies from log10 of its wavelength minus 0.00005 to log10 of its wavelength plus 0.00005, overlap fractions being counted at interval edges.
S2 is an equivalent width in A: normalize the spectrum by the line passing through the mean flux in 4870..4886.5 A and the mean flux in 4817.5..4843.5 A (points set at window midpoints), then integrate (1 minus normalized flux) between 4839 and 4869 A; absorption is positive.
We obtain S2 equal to 2.3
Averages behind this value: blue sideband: 8.07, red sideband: 7.77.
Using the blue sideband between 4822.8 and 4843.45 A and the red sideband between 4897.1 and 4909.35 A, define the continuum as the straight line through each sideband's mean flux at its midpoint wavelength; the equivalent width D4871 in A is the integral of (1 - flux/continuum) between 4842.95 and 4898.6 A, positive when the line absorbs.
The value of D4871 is 3.6 A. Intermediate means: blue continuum 7.97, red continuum 8.54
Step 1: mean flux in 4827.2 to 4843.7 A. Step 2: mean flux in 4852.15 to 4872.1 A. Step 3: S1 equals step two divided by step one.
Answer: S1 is 0.93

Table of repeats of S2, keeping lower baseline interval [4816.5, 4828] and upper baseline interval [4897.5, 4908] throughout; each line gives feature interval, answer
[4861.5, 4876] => 2.6 A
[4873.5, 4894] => 2.1 A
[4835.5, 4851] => 1.5 A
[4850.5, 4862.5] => 2.5 A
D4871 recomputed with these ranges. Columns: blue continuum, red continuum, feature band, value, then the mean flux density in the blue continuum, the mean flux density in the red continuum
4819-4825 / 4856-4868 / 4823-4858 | -1.2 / 8.72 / 6.82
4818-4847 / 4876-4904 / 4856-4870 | 2.0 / 8.03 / 8.09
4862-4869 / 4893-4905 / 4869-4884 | -0.3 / 6.92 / 8.85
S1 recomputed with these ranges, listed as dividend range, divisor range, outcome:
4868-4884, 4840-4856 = 0.98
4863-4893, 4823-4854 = 0.94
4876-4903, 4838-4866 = 1.11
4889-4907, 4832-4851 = 1.10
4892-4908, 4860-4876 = 1.25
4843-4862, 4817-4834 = 0.92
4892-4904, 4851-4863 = 1.25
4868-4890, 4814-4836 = 0.90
